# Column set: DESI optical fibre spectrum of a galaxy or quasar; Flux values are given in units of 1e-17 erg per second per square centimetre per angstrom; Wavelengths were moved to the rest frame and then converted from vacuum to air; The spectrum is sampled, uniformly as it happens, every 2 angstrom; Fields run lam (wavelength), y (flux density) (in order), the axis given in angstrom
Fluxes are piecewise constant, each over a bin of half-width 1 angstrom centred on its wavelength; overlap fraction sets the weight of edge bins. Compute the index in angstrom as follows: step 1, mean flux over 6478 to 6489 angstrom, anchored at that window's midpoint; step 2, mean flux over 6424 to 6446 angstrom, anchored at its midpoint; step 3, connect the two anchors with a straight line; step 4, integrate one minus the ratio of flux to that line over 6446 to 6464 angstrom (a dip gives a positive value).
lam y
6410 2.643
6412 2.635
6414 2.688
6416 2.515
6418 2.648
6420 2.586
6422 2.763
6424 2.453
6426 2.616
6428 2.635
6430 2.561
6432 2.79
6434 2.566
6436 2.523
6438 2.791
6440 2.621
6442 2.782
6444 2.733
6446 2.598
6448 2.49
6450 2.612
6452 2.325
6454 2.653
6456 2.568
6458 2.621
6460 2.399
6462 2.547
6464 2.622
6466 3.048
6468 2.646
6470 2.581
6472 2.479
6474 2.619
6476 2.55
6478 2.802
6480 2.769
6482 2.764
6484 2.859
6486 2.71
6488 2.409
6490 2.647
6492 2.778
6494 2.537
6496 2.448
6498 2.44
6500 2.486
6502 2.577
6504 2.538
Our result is 0.9 angstrom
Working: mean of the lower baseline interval 2.65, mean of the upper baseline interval 2.71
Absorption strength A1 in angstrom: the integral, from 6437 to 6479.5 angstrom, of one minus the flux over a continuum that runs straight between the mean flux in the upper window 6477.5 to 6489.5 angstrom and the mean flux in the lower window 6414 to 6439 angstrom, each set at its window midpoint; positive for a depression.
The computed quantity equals 0.8 angstrom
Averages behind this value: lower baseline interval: 2.62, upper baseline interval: 2.71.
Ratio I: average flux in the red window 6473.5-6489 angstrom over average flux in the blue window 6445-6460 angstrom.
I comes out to 1.06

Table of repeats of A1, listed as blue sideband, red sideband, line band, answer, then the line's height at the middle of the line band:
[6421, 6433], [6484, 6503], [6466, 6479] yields -0.3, 2.59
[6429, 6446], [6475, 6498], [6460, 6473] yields 0.1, 2.66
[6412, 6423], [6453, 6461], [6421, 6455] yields -0.3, 2.6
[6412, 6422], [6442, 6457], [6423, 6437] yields 0.1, 2.61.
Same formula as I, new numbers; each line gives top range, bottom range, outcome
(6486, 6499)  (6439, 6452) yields 0.98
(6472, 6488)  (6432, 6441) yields 1.02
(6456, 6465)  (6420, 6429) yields 0.98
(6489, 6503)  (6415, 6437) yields 0.98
